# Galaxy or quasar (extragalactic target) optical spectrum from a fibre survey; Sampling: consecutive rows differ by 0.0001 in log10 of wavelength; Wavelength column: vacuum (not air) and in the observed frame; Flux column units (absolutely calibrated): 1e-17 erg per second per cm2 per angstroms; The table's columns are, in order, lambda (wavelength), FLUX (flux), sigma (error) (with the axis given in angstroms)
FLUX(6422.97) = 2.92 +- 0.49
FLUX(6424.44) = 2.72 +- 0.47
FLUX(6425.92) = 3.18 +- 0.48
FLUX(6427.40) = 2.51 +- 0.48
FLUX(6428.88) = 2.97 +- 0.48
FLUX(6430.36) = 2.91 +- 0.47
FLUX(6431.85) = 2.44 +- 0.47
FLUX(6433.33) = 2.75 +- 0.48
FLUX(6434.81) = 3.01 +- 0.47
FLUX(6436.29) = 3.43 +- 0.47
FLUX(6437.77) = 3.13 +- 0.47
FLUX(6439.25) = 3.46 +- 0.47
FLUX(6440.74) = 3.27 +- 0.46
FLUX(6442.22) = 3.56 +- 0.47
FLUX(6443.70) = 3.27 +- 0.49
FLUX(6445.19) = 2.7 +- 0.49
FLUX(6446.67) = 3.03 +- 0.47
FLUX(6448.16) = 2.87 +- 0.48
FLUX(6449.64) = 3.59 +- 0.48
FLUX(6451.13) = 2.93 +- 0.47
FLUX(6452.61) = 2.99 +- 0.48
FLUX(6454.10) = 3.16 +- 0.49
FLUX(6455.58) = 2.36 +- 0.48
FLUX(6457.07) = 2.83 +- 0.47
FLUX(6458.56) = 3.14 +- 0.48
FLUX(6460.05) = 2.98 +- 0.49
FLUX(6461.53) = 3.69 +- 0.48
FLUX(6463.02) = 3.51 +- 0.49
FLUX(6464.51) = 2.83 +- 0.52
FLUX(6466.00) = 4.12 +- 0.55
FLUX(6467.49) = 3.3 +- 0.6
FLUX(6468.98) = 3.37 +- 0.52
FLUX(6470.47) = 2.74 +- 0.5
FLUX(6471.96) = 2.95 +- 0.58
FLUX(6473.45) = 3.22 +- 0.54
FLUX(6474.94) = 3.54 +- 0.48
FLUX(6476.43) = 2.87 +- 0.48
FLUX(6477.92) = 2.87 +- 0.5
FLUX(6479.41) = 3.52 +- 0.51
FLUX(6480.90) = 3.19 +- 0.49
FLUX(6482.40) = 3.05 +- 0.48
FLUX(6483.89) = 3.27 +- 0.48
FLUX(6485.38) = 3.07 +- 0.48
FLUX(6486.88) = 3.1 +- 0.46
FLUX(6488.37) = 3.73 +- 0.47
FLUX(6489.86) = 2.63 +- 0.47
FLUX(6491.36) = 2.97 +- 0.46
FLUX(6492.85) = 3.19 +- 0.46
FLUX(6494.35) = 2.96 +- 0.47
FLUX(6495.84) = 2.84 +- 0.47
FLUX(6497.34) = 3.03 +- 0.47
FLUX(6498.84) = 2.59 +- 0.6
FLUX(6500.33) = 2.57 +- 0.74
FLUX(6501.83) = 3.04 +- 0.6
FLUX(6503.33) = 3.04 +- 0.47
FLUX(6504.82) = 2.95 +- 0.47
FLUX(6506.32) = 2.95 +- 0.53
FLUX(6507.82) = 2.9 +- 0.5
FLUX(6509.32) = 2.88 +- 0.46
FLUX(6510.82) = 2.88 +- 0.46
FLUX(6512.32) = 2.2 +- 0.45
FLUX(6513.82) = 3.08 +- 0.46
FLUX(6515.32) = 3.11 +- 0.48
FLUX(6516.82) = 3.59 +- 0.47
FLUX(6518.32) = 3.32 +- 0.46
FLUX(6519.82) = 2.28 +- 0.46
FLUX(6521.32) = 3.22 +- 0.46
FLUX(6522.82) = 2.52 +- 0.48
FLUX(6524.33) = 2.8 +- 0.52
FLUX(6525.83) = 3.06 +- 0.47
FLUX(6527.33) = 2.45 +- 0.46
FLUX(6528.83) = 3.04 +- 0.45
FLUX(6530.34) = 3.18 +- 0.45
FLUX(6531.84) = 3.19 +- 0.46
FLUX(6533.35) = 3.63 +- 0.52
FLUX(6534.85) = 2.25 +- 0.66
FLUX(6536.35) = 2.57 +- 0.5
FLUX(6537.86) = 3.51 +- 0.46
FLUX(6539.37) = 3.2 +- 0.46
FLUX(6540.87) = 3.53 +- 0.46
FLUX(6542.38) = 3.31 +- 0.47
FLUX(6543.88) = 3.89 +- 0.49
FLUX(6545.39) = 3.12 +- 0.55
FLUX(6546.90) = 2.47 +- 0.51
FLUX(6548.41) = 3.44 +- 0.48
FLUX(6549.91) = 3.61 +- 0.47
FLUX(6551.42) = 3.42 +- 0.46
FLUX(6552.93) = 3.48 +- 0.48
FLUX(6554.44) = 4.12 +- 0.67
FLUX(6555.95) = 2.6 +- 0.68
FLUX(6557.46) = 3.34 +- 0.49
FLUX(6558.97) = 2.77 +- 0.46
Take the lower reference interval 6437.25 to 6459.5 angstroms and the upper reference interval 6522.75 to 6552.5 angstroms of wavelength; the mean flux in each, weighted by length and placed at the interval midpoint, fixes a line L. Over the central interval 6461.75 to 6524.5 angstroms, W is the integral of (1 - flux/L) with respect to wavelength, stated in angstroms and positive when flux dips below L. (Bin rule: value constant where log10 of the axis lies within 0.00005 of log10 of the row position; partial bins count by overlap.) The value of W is 1.1 angstroms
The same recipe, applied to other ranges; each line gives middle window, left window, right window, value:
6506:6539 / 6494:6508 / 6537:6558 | 1.7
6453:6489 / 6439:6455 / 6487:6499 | -1.2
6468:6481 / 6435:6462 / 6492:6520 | -0.5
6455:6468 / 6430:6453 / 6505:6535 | -0.7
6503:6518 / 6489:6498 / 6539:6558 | 0.5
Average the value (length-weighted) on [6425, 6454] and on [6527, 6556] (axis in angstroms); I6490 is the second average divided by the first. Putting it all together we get 1.1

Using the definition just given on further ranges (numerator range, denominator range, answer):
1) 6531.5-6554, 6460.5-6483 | 1.00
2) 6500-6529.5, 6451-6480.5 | 0.92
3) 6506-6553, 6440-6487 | 0.97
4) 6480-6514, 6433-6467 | 0.94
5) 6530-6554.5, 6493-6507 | 1.13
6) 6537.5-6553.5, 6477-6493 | 1.07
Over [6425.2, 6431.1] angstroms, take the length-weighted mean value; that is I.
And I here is 2.89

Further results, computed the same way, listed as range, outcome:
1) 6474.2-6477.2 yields 3.2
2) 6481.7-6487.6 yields 3.12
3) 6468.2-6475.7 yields 3.16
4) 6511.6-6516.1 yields 2.81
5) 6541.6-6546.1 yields 3.44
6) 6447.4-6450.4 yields 3.22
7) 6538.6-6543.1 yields 3.35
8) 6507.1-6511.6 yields 2.88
